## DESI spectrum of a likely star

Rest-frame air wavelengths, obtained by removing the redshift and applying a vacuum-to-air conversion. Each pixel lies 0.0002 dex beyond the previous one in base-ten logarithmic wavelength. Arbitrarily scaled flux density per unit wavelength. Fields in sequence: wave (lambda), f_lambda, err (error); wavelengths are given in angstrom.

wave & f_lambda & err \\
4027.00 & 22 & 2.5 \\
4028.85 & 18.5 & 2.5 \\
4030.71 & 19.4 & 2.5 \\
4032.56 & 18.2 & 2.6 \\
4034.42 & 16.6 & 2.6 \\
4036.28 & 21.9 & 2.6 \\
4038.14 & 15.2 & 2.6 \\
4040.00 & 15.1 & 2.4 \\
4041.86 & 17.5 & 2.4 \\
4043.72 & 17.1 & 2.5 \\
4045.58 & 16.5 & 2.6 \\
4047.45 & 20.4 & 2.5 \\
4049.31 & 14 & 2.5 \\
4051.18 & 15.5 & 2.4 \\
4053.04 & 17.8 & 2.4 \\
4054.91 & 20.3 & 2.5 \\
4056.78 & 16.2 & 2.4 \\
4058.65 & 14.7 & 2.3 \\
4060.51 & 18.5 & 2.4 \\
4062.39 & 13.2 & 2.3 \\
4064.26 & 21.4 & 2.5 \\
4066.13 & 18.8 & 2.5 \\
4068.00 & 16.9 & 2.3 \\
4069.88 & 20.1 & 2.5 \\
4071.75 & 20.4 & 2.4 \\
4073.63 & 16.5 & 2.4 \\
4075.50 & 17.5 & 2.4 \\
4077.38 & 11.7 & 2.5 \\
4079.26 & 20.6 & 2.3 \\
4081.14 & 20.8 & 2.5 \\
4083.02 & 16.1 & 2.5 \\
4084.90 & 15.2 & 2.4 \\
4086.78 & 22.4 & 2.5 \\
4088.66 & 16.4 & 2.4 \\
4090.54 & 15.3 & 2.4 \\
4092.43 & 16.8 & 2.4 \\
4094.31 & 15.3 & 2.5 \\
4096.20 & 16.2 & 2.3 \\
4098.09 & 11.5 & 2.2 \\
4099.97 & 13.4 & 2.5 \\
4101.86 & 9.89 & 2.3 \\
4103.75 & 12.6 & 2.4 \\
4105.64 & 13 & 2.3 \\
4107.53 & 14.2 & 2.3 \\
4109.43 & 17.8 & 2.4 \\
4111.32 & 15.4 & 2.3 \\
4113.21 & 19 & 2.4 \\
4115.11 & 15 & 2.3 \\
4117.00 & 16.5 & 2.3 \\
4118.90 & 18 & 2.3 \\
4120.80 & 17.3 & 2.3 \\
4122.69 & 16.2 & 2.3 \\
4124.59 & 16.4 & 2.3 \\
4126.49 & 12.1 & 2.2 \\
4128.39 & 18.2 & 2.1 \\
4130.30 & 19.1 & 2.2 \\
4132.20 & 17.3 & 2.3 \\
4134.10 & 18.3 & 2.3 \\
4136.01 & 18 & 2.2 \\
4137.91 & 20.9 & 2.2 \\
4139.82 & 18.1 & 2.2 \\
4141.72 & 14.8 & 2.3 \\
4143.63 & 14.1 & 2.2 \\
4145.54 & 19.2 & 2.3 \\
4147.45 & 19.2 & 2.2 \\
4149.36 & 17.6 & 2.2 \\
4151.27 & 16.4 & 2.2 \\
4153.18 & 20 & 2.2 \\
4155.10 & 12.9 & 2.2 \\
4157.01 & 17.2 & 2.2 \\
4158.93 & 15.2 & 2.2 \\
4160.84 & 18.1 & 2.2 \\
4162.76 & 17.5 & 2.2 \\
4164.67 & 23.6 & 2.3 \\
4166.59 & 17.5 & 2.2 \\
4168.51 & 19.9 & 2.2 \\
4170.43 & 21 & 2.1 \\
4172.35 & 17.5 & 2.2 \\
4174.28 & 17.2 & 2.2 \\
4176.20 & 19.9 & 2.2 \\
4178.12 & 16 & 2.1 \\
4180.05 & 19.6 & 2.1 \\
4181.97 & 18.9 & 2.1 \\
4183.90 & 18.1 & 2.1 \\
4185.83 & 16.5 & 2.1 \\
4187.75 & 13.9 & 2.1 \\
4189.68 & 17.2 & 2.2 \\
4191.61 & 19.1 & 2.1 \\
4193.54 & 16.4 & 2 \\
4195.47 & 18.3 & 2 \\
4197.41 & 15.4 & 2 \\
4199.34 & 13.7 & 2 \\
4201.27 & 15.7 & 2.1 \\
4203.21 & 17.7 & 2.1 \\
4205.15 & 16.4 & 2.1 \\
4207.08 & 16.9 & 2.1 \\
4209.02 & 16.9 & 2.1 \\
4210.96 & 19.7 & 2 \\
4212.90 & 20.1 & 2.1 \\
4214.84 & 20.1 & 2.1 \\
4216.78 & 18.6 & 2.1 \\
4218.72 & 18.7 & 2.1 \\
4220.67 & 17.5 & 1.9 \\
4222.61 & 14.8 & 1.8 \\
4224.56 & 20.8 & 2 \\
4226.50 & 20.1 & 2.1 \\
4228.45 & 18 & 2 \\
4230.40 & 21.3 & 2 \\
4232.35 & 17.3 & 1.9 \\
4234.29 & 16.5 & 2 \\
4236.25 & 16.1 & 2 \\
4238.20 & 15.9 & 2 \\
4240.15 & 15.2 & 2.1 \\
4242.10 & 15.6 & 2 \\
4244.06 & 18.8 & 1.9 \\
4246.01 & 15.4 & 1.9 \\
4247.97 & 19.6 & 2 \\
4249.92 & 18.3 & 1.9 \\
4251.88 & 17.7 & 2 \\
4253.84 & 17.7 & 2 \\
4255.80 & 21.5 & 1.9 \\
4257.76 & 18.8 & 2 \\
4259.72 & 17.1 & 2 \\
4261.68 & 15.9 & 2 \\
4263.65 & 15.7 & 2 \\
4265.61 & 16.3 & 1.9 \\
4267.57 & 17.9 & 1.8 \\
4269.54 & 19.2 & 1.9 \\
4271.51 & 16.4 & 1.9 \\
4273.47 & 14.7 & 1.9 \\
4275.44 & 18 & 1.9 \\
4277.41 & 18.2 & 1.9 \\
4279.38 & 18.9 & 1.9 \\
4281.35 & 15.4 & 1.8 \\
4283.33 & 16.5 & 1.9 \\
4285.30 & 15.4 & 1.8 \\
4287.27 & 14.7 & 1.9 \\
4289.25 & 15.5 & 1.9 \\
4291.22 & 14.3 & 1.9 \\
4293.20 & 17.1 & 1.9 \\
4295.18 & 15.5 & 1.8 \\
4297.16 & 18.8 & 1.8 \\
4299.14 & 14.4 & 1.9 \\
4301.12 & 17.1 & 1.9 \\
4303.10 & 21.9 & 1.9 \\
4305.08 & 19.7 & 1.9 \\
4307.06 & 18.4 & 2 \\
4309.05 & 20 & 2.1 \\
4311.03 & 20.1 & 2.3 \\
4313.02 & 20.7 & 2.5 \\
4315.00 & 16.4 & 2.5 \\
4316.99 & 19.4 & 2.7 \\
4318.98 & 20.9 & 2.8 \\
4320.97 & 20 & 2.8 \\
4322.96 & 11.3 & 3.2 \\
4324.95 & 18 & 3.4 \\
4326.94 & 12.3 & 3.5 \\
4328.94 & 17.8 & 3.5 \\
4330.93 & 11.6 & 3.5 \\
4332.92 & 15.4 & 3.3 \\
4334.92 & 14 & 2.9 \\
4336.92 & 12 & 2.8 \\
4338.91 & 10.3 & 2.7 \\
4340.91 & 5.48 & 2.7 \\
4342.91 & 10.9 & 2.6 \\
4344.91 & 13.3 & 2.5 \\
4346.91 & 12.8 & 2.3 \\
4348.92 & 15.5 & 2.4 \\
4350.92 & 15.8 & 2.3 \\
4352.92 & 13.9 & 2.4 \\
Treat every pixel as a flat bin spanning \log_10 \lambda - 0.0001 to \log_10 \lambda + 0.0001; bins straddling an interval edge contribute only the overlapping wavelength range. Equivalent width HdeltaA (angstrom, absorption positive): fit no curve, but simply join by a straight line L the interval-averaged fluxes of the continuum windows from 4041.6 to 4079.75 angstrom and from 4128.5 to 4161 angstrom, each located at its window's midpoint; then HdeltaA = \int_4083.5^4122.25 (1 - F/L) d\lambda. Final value 4.07 angstrom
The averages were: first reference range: 17.4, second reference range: 17.4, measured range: 15.6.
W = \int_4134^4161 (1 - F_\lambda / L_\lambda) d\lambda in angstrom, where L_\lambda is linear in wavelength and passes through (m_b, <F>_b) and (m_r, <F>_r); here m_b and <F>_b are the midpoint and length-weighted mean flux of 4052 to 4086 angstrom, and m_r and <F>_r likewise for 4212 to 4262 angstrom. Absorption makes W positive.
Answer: 0.78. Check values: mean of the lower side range 17.6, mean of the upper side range 18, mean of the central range 17.3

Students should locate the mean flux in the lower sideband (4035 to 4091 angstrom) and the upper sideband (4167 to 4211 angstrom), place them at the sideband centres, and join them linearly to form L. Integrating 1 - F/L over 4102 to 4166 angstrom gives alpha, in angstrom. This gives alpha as 2.1 angstrom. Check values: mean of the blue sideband 17.5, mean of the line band 16.9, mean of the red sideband 17.4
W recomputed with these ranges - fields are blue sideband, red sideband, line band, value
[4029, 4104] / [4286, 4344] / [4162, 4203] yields -3.18 angstrom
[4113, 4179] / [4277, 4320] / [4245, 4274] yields 0.22 angstrom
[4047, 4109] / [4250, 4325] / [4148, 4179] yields -2.03 angstrom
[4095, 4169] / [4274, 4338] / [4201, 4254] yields -3.38 angstrom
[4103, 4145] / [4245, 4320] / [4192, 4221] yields -0.70 angstrom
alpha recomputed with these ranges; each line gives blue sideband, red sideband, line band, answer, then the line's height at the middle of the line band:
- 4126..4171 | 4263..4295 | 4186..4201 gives 0.9 angstrom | 17.3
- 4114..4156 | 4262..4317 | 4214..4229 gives -1.2 angstrom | 17.2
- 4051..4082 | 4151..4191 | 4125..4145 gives 0.8 angstrom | 17.8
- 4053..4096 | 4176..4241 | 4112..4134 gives 0.8 angstrom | 17.5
